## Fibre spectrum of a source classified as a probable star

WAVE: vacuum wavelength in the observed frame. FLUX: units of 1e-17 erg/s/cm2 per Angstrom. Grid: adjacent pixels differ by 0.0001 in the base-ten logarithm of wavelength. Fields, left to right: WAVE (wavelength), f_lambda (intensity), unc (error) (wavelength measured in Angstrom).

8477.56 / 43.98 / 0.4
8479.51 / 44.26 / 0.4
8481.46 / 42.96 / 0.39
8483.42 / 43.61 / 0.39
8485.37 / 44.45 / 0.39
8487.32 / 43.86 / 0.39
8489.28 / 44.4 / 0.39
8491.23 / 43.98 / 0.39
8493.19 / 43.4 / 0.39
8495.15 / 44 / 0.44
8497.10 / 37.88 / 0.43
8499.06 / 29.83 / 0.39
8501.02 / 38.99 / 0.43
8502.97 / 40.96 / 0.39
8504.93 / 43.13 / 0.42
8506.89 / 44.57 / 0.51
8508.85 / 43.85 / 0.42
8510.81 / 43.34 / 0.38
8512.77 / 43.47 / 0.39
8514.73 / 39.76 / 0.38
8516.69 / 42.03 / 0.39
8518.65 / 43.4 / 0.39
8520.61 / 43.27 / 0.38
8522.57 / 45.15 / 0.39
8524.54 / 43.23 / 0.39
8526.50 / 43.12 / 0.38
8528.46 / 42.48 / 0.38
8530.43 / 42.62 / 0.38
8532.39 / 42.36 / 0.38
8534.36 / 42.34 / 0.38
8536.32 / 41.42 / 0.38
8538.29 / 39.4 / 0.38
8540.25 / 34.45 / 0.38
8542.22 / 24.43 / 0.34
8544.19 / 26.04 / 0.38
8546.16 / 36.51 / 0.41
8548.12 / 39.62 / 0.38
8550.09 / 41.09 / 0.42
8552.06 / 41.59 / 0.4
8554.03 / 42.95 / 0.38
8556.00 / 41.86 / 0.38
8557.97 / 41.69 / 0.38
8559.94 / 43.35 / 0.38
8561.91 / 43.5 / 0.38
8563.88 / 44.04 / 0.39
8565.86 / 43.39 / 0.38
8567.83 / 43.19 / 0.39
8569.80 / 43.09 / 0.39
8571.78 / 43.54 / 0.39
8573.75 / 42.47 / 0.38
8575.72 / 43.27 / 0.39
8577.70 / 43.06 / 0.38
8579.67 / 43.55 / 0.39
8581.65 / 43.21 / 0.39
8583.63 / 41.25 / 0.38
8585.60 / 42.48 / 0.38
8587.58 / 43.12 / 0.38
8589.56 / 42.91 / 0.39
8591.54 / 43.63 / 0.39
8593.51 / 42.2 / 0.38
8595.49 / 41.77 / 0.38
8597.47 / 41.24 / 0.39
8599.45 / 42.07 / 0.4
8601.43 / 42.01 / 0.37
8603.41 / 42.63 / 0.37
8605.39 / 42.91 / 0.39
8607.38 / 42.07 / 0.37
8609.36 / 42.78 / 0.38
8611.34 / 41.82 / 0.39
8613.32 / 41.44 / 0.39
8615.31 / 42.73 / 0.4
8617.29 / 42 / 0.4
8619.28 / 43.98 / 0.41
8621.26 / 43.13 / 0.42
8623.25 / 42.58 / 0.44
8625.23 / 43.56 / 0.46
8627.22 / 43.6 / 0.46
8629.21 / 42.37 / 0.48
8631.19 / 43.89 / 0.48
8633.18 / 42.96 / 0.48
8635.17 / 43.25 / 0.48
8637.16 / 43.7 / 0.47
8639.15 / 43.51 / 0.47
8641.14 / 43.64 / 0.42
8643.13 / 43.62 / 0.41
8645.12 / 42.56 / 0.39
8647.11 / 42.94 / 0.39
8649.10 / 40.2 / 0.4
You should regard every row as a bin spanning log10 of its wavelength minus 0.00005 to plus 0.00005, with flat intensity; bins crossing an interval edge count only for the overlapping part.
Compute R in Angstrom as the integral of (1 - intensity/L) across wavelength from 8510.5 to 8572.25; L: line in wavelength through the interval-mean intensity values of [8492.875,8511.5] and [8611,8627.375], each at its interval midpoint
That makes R 0.82 Angstrom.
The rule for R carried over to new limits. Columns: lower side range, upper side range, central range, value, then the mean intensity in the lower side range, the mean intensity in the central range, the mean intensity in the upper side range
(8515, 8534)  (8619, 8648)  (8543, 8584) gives 1.51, 42.9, 41.5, 43.3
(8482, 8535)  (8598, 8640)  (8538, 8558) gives 2.61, 42.4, 37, 42.8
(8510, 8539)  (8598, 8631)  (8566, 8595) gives -0.23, 42.5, 42.9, 42.6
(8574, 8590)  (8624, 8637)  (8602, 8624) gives 0.30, 42.8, 42.5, 43.3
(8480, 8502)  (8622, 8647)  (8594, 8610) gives 0.27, 41.6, 42.2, 43.2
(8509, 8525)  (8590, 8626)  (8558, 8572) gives -0.20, 43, 43.3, 42.5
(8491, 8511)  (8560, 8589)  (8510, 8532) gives -0.67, 41.1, 42.9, 43.1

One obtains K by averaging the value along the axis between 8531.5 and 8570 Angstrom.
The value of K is 39.7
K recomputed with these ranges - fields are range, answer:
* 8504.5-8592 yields 41.6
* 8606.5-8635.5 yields 42.8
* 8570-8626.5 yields 42.6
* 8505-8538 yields 42.8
